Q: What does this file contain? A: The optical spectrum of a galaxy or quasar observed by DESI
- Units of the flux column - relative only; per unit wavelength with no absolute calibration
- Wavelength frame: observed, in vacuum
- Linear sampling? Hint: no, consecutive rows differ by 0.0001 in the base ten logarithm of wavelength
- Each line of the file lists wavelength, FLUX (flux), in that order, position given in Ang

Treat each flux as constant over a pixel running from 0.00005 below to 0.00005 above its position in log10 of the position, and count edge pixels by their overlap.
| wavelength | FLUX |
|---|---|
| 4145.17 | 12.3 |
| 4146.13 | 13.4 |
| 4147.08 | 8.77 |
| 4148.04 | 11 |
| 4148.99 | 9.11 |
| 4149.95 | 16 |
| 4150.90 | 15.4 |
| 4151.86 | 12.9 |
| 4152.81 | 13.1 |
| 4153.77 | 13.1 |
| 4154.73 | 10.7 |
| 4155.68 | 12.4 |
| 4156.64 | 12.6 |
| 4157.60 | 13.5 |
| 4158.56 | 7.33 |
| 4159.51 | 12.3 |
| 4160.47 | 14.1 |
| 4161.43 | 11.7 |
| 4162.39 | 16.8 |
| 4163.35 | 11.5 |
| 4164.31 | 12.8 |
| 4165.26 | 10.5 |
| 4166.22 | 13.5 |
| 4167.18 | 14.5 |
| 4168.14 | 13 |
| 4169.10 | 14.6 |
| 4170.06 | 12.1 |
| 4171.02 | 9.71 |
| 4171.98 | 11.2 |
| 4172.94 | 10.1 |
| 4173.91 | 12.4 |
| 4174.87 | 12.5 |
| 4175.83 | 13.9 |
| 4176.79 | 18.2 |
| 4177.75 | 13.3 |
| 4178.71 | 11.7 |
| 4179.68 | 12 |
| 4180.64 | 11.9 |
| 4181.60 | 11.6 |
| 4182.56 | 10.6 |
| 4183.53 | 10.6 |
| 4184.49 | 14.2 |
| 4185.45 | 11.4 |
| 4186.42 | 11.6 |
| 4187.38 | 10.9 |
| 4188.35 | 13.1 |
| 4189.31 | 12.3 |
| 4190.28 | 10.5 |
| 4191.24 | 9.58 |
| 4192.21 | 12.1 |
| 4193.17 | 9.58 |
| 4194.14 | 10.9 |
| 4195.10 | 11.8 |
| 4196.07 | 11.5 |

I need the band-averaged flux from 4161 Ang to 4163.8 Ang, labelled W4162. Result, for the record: 13.4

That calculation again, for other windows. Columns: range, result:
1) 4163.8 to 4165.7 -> 11.7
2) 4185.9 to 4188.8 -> 11.8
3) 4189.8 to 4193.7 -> 10.4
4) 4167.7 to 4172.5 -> 12.1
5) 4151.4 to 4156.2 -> 12.4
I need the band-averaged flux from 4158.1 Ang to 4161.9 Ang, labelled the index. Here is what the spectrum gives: 11.4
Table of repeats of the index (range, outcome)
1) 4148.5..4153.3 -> 13.3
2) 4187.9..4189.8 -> 12.7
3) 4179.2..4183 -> 11.6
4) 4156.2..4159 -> 11.2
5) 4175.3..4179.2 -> 14.2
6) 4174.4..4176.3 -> 13.2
